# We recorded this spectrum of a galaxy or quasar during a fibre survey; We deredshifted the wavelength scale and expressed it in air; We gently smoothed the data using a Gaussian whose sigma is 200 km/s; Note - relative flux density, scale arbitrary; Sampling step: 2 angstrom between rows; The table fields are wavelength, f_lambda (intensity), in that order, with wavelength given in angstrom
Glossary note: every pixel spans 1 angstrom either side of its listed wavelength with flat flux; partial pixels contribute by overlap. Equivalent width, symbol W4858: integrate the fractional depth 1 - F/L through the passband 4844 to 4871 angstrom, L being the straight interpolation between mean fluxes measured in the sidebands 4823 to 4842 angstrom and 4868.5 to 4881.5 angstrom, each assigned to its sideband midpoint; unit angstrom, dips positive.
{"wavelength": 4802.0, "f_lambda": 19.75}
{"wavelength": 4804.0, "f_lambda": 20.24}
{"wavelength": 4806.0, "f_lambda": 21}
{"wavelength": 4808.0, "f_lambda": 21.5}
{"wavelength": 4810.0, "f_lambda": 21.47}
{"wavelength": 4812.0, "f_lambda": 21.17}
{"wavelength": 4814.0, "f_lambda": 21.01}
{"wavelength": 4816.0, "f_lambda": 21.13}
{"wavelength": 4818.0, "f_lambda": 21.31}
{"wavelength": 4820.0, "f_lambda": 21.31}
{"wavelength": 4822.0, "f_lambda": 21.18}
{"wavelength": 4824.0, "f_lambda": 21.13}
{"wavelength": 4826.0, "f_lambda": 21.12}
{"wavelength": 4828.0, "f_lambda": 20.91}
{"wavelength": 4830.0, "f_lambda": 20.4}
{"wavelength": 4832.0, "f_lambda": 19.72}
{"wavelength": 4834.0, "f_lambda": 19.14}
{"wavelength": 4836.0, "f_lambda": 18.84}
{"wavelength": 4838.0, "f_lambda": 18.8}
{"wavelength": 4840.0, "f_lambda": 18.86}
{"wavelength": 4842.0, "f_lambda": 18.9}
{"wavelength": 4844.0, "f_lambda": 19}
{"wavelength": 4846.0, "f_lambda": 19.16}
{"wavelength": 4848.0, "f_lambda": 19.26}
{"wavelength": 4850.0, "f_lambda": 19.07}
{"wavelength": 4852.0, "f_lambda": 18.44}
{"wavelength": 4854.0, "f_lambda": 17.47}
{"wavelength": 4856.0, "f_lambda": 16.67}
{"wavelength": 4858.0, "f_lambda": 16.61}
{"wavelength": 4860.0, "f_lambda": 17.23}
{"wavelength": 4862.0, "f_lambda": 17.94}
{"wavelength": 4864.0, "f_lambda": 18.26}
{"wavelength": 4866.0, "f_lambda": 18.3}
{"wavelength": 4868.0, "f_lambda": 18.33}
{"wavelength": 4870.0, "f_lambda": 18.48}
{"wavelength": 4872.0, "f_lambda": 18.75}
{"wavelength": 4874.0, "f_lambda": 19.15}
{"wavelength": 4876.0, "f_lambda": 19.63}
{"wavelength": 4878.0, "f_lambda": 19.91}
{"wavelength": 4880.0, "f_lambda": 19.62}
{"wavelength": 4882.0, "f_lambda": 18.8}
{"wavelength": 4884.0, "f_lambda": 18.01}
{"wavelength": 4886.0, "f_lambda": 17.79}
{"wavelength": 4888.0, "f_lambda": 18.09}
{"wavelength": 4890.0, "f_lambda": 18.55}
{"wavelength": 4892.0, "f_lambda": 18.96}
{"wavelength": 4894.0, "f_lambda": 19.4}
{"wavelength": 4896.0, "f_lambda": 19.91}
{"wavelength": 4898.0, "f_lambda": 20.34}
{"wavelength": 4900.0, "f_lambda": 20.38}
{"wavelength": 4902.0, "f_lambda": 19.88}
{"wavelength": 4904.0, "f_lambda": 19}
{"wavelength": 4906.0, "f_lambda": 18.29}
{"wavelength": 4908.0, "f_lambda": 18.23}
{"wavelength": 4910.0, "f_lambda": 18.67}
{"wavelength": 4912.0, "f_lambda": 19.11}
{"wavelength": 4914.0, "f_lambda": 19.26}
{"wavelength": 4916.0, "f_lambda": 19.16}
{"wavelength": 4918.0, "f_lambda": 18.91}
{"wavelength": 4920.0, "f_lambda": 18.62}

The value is 1.9 angstrom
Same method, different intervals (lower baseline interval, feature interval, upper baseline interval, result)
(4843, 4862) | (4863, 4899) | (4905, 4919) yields -0.9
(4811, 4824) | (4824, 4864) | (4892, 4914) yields 3.4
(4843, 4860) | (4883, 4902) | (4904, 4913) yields -0.6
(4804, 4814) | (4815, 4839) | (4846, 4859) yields -0.7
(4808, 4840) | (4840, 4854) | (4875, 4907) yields 0.8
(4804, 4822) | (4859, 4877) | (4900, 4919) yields 1.3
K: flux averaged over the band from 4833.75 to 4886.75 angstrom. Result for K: 18.5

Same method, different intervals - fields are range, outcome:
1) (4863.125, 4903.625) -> 19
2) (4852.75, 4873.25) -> 17.8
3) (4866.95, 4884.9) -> 19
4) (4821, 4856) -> 19.4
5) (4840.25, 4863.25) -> 18.2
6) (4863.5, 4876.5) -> 18.7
